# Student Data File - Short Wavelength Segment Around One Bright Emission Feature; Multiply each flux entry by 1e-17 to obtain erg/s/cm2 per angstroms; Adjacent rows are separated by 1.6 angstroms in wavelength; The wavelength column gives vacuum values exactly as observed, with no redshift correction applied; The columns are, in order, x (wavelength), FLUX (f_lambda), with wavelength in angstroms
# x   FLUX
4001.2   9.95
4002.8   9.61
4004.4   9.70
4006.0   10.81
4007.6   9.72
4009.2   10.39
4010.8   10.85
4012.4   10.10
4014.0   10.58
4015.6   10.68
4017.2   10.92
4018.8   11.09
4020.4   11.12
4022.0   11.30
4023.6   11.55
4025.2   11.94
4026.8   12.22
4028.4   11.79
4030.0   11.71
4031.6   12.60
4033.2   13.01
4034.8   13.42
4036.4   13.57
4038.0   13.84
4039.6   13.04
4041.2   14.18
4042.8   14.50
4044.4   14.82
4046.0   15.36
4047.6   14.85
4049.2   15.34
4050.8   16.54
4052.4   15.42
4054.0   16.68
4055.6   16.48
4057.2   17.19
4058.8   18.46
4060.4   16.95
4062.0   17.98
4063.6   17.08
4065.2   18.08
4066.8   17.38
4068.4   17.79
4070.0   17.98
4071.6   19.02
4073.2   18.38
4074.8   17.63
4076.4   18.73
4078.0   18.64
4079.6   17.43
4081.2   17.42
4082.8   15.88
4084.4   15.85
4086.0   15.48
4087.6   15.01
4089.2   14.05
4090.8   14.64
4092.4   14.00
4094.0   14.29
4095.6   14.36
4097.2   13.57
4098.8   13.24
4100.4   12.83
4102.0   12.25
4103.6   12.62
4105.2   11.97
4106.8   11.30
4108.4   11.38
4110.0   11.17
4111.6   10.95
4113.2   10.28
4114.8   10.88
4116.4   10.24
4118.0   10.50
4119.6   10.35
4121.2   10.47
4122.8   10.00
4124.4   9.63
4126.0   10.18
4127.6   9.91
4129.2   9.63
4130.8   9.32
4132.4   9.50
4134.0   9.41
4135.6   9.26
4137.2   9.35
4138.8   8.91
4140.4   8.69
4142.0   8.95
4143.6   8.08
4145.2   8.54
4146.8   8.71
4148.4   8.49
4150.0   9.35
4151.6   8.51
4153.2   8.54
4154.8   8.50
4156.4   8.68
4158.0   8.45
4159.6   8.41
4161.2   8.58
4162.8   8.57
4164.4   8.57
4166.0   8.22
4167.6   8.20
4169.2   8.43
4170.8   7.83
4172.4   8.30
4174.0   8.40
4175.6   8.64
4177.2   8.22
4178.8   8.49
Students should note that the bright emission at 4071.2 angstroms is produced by C IV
